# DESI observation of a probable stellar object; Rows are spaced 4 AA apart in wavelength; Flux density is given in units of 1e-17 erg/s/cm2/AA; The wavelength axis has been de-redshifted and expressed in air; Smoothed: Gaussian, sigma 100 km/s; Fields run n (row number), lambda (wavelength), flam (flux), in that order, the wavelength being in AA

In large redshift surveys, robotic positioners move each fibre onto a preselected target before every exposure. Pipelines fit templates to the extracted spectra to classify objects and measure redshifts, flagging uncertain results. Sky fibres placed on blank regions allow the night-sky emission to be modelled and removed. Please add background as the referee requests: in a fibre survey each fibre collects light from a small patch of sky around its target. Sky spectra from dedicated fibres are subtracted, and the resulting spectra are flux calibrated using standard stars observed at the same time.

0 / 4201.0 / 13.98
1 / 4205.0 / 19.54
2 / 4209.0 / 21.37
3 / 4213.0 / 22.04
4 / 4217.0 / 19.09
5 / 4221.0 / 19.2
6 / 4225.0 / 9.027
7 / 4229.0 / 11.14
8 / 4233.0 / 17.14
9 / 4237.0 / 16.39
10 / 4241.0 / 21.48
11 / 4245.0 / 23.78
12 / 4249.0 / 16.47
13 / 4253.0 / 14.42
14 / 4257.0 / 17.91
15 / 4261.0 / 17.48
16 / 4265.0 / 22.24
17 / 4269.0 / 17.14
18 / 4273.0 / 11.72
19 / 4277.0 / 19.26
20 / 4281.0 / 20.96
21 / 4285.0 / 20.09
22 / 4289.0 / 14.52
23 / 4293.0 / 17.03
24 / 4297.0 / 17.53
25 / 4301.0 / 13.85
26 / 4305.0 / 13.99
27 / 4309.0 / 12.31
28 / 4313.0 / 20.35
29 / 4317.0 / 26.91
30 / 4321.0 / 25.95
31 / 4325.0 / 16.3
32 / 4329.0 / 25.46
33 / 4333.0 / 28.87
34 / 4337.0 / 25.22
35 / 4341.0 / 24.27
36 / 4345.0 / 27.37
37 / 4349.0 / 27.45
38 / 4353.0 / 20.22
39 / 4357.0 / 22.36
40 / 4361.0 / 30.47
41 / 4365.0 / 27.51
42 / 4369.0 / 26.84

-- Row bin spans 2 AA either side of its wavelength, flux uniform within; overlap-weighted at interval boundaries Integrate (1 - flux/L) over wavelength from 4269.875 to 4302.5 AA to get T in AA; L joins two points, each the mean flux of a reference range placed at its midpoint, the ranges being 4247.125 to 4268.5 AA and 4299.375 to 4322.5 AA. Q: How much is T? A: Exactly 2.4 AA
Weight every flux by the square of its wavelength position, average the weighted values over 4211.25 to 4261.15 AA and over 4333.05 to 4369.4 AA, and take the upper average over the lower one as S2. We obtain 1.6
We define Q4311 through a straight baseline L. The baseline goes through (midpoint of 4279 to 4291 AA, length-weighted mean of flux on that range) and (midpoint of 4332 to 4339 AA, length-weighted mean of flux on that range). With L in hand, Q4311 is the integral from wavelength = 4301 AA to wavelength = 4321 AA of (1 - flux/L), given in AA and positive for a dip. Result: 3.75 AA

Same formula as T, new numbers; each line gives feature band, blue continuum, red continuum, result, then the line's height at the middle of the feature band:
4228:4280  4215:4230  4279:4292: -3.2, 16.6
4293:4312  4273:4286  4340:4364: 5.3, 20.9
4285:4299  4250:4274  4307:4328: 1.5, 19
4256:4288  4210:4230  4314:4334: 3.4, 20.4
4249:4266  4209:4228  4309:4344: 1.8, 19.7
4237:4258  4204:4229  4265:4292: -1.1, 17.7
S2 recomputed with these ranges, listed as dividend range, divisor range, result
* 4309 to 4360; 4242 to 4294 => 1.37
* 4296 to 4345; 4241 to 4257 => 1.18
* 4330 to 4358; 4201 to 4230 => 1.55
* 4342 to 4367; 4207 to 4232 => 1.62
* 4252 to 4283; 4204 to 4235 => 1.05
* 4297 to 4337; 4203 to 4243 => 1.22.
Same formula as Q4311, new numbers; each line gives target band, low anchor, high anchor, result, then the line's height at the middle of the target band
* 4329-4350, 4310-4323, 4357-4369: -0.84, 25.5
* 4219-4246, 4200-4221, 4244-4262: 2.73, 18.6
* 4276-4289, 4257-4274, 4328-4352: 0.13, 19.5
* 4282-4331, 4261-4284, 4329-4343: 8.16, 22.4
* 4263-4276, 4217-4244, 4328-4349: 1.74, 19.9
